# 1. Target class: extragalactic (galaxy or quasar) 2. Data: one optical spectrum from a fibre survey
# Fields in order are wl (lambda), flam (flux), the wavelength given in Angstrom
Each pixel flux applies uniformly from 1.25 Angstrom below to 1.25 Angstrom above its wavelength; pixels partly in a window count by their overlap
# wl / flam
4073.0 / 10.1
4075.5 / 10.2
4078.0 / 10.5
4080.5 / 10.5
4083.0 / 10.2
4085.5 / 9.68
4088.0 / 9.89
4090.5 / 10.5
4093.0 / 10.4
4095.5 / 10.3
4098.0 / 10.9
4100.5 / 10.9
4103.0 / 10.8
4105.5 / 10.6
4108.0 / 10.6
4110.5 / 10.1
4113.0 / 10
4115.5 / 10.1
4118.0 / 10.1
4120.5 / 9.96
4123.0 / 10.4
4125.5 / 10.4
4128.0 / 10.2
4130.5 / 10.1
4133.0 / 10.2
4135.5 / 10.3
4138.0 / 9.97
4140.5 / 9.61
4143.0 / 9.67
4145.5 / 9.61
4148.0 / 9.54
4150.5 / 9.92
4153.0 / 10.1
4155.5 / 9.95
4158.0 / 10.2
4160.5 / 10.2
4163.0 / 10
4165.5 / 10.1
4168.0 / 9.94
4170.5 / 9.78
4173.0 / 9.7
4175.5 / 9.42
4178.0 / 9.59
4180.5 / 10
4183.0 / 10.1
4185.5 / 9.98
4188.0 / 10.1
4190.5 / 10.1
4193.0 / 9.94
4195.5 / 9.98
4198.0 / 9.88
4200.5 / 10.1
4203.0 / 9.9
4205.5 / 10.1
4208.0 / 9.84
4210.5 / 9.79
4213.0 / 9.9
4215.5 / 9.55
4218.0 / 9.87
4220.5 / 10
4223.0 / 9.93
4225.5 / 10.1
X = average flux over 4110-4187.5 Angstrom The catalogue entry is 9.98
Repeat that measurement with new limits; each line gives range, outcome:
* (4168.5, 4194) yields 9.87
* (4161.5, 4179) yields 9.8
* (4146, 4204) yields 9.93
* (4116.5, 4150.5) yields 10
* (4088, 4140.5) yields 10.3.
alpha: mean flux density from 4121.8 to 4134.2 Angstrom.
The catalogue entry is 10.3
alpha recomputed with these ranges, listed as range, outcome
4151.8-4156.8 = 10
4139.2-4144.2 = 9.64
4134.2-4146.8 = 9.83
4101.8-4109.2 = 10.7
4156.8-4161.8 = 10.2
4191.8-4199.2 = 9.93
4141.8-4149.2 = 9.61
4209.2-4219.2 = 9.78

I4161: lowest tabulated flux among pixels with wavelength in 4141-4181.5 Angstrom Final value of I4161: 9.42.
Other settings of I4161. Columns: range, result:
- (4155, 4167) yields 9.95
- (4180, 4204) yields 9.88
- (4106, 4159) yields 9.54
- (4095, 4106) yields 10.3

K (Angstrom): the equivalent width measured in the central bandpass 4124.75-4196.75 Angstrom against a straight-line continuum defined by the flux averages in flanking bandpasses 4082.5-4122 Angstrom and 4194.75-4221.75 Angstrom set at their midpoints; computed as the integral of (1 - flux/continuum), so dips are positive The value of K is 1.0 Angstrom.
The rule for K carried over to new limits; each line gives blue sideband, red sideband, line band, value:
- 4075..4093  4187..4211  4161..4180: 0.4 Angstrom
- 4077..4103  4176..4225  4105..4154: 0.8 Angstrom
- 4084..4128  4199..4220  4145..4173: 0.4 Angstrom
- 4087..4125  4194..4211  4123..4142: 0.2 Angstrom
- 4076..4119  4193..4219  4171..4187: 0.3 Angstrom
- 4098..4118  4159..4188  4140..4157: 0.5 Angstrom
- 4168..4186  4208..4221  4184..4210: -0.5 Angstrom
